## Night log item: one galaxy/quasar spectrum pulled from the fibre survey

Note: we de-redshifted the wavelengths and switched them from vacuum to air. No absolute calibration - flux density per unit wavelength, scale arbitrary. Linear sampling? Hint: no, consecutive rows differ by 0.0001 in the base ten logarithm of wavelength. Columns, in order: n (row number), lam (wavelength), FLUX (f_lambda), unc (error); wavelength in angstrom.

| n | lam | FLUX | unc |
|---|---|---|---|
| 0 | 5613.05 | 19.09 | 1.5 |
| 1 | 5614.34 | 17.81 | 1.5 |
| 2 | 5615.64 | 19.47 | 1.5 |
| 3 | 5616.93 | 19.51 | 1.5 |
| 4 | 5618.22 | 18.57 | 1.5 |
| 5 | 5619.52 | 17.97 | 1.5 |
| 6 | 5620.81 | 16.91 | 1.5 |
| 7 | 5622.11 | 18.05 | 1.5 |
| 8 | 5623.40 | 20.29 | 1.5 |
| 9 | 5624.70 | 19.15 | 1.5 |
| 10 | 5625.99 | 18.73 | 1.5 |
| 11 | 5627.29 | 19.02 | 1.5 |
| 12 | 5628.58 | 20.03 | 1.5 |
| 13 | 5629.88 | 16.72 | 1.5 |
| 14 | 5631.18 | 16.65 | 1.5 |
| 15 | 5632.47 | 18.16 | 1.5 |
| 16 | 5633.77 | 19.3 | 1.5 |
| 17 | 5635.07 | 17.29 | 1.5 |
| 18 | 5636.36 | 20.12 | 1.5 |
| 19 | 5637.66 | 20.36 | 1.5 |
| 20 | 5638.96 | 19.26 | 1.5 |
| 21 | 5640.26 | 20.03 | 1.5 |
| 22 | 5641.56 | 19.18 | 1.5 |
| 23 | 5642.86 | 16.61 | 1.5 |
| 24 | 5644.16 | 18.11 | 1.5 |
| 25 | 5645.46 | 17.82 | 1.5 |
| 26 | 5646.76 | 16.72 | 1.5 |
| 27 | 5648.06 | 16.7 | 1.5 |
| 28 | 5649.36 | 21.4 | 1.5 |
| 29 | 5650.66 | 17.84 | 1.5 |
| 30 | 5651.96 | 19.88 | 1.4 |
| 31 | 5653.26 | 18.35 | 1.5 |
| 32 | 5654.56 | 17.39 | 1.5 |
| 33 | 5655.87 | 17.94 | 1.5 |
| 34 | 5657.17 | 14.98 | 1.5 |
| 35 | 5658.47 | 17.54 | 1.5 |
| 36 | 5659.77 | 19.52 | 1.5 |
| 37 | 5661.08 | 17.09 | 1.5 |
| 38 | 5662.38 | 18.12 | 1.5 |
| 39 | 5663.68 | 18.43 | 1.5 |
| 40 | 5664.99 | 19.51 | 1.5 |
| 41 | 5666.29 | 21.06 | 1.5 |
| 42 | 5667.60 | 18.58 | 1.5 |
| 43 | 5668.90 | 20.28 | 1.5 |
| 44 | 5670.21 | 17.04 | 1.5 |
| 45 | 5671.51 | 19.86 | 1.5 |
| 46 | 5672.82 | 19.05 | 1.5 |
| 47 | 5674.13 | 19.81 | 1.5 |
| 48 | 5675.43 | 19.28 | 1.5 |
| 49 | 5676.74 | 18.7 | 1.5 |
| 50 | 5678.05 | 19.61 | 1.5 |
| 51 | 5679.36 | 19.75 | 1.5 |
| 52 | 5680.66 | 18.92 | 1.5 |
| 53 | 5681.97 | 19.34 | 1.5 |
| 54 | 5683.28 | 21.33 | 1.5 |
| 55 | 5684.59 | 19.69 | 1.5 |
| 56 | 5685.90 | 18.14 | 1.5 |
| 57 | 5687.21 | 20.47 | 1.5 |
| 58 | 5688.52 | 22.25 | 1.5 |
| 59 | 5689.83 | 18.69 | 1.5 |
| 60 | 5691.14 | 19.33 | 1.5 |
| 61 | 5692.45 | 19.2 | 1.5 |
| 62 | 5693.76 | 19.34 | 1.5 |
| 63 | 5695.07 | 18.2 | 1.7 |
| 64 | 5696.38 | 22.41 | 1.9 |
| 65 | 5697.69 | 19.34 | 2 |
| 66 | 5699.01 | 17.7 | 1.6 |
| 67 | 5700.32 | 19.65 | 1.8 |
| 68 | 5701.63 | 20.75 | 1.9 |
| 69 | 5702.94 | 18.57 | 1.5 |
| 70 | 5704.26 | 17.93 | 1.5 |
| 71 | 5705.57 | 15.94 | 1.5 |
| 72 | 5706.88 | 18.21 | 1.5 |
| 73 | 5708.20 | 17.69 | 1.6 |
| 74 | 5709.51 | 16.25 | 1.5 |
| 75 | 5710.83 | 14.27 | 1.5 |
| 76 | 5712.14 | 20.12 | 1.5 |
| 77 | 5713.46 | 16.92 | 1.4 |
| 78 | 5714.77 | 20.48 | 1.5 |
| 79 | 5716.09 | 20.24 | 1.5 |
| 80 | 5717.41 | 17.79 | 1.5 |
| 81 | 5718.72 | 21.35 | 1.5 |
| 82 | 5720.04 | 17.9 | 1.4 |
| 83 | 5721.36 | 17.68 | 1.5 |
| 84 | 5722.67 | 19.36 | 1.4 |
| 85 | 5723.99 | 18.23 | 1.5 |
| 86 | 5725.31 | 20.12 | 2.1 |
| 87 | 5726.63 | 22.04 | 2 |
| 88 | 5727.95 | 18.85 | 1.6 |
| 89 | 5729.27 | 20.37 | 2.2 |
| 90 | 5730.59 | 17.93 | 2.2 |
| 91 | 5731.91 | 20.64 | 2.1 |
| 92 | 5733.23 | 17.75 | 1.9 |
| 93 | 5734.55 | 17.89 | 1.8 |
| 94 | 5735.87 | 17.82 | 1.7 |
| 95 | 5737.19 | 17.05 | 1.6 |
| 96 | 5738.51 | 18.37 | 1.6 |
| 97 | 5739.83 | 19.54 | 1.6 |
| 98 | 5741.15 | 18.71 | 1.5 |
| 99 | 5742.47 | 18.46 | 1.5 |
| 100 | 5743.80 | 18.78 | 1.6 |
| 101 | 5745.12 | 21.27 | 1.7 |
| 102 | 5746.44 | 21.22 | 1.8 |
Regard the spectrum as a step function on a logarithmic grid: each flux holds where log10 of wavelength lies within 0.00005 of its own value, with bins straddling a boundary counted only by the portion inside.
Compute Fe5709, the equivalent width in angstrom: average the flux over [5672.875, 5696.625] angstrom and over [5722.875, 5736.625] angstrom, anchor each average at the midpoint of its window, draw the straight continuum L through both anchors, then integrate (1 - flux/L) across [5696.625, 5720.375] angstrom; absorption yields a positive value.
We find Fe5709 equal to 1.1 angstrom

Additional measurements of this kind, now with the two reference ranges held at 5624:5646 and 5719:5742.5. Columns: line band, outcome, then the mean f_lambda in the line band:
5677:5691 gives -0.8 angstrom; 19.8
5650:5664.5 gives 0.6 angstrom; 17.9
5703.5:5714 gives 0.9 angstrom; 17.2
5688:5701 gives -0.6 angstrom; 19.6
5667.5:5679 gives -0.3 angstrom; 19.2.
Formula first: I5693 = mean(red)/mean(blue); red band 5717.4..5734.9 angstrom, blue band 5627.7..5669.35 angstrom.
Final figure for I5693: 1.04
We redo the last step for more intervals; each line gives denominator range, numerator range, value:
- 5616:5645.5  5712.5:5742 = 1.02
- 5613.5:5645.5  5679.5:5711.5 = 1.02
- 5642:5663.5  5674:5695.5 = 1.09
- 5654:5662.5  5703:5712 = 0.97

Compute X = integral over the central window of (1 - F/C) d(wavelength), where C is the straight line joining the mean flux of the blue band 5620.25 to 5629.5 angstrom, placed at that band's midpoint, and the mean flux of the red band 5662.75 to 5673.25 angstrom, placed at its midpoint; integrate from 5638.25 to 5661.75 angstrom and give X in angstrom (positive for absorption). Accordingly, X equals 1.12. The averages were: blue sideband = 18.8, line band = 18.1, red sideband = 19.2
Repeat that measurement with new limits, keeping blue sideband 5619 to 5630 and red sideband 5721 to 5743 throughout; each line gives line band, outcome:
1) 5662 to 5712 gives -0.66 angstrom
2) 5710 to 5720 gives 0.11 angstrom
